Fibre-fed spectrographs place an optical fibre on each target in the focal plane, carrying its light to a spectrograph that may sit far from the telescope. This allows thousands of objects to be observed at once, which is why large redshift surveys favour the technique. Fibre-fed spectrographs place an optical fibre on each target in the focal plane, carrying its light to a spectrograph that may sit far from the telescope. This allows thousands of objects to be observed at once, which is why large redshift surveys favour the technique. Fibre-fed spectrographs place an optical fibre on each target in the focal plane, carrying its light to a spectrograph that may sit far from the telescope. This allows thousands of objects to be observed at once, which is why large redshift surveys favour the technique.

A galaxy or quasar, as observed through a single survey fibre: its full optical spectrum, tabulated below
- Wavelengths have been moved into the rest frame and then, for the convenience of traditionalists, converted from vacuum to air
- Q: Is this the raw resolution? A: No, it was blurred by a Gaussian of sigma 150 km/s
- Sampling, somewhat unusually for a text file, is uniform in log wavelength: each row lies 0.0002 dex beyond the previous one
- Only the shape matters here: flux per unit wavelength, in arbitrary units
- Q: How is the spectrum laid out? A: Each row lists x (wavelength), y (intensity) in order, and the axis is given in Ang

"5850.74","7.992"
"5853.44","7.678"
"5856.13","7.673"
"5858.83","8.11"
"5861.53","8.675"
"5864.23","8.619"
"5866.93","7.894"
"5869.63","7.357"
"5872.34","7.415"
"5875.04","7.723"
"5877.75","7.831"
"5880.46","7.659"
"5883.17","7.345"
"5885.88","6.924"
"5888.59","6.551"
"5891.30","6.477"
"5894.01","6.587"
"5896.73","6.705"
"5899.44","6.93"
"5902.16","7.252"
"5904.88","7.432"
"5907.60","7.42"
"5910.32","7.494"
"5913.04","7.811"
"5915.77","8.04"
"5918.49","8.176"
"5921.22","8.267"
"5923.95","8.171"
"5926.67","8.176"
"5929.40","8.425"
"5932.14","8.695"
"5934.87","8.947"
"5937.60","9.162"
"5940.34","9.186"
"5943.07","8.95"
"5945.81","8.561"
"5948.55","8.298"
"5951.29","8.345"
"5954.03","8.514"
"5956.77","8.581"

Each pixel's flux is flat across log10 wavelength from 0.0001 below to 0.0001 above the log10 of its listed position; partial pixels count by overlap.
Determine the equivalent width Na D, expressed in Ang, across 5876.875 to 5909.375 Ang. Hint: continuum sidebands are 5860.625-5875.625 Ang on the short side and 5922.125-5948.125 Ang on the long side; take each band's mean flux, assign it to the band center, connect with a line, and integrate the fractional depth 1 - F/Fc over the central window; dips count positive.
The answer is 4.4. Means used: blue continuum 7.94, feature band 7.09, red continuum 8.68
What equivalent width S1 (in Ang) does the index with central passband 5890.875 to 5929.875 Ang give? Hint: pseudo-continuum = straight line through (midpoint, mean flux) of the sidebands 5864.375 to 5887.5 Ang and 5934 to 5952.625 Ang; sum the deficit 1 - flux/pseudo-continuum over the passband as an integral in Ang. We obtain 3.0 Ang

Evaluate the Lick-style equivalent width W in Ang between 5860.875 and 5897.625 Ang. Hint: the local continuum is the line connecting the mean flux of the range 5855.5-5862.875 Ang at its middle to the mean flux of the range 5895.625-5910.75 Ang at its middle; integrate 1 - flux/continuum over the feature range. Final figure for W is 1.7 Ang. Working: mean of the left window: 8.19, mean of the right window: 7.2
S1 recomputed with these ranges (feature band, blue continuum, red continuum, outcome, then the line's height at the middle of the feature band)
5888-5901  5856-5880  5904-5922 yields 2.0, 7.85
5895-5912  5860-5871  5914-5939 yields 2.3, 8.32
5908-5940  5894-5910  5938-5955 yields -1.7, 7.89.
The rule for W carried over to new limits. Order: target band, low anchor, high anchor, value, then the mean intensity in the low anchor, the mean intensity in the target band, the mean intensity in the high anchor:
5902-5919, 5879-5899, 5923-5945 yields 0.24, 6.9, 7.66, 8.72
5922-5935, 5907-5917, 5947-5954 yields -0.72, 7.71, 8.43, 8.36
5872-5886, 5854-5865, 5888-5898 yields -0.53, 8.21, 7.54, 6.58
